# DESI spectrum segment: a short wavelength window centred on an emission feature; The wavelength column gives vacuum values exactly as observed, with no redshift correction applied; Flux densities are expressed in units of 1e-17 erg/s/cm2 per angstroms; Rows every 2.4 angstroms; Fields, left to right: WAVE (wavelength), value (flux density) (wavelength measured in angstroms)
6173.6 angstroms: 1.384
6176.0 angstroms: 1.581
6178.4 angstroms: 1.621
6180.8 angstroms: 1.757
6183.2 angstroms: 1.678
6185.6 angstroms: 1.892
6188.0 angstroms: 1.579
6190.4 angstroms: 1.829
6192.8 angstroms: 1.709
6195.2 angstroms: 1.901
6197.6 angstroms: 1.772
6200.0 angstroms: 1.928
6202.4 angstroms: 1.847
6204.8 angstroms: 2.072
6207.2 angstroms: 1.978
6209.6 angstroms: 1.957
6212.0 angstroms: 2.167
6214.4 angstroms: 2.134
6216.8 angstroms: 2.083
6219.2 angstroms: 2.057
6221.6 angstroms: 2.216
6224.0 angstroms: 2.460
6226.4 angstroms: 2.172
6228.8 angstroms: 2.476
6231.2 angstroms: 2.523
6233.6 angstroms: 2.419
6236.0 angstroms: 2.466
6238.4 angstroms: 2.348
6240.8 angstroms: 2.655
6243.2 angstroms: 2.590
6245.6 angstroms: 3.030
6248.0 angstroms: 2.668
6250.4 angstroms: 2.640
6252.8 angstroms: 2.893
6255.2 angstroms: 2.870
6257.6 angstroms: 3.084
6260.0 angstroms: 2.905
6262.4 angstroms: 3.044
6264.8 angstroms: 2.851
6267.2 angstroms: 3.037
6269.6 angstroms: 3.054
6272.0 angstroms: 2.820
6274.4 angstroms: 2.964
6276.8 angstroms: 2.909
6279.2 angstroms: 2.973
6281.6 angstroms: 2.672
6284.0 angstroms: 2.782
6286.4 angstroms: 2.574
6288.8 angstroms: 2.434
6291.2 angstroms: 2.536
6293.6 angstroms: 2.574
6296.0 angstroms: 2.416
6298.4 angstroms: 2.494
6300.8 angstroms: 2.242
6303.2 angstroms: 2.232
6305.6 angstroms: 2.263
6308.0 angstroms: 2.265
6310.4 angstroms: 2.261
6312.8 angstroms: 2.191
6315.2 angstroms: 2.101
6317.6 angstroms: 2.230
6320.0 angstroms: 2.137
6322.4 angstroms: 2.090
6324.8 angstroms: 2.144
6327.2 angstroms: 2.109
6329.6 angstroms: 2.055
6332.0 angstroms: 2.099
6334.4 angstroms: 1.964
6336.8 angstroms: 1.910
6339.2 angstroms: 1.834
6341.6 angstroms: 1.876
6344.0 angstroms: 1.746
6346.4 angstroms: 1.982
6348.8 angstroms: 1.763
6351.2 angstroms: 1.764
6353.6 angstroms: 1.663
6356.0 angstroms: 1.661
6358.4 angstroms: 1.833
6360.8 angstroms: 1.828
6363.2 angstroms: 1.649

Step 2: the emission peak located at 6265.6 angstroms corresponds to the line C IV 1549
